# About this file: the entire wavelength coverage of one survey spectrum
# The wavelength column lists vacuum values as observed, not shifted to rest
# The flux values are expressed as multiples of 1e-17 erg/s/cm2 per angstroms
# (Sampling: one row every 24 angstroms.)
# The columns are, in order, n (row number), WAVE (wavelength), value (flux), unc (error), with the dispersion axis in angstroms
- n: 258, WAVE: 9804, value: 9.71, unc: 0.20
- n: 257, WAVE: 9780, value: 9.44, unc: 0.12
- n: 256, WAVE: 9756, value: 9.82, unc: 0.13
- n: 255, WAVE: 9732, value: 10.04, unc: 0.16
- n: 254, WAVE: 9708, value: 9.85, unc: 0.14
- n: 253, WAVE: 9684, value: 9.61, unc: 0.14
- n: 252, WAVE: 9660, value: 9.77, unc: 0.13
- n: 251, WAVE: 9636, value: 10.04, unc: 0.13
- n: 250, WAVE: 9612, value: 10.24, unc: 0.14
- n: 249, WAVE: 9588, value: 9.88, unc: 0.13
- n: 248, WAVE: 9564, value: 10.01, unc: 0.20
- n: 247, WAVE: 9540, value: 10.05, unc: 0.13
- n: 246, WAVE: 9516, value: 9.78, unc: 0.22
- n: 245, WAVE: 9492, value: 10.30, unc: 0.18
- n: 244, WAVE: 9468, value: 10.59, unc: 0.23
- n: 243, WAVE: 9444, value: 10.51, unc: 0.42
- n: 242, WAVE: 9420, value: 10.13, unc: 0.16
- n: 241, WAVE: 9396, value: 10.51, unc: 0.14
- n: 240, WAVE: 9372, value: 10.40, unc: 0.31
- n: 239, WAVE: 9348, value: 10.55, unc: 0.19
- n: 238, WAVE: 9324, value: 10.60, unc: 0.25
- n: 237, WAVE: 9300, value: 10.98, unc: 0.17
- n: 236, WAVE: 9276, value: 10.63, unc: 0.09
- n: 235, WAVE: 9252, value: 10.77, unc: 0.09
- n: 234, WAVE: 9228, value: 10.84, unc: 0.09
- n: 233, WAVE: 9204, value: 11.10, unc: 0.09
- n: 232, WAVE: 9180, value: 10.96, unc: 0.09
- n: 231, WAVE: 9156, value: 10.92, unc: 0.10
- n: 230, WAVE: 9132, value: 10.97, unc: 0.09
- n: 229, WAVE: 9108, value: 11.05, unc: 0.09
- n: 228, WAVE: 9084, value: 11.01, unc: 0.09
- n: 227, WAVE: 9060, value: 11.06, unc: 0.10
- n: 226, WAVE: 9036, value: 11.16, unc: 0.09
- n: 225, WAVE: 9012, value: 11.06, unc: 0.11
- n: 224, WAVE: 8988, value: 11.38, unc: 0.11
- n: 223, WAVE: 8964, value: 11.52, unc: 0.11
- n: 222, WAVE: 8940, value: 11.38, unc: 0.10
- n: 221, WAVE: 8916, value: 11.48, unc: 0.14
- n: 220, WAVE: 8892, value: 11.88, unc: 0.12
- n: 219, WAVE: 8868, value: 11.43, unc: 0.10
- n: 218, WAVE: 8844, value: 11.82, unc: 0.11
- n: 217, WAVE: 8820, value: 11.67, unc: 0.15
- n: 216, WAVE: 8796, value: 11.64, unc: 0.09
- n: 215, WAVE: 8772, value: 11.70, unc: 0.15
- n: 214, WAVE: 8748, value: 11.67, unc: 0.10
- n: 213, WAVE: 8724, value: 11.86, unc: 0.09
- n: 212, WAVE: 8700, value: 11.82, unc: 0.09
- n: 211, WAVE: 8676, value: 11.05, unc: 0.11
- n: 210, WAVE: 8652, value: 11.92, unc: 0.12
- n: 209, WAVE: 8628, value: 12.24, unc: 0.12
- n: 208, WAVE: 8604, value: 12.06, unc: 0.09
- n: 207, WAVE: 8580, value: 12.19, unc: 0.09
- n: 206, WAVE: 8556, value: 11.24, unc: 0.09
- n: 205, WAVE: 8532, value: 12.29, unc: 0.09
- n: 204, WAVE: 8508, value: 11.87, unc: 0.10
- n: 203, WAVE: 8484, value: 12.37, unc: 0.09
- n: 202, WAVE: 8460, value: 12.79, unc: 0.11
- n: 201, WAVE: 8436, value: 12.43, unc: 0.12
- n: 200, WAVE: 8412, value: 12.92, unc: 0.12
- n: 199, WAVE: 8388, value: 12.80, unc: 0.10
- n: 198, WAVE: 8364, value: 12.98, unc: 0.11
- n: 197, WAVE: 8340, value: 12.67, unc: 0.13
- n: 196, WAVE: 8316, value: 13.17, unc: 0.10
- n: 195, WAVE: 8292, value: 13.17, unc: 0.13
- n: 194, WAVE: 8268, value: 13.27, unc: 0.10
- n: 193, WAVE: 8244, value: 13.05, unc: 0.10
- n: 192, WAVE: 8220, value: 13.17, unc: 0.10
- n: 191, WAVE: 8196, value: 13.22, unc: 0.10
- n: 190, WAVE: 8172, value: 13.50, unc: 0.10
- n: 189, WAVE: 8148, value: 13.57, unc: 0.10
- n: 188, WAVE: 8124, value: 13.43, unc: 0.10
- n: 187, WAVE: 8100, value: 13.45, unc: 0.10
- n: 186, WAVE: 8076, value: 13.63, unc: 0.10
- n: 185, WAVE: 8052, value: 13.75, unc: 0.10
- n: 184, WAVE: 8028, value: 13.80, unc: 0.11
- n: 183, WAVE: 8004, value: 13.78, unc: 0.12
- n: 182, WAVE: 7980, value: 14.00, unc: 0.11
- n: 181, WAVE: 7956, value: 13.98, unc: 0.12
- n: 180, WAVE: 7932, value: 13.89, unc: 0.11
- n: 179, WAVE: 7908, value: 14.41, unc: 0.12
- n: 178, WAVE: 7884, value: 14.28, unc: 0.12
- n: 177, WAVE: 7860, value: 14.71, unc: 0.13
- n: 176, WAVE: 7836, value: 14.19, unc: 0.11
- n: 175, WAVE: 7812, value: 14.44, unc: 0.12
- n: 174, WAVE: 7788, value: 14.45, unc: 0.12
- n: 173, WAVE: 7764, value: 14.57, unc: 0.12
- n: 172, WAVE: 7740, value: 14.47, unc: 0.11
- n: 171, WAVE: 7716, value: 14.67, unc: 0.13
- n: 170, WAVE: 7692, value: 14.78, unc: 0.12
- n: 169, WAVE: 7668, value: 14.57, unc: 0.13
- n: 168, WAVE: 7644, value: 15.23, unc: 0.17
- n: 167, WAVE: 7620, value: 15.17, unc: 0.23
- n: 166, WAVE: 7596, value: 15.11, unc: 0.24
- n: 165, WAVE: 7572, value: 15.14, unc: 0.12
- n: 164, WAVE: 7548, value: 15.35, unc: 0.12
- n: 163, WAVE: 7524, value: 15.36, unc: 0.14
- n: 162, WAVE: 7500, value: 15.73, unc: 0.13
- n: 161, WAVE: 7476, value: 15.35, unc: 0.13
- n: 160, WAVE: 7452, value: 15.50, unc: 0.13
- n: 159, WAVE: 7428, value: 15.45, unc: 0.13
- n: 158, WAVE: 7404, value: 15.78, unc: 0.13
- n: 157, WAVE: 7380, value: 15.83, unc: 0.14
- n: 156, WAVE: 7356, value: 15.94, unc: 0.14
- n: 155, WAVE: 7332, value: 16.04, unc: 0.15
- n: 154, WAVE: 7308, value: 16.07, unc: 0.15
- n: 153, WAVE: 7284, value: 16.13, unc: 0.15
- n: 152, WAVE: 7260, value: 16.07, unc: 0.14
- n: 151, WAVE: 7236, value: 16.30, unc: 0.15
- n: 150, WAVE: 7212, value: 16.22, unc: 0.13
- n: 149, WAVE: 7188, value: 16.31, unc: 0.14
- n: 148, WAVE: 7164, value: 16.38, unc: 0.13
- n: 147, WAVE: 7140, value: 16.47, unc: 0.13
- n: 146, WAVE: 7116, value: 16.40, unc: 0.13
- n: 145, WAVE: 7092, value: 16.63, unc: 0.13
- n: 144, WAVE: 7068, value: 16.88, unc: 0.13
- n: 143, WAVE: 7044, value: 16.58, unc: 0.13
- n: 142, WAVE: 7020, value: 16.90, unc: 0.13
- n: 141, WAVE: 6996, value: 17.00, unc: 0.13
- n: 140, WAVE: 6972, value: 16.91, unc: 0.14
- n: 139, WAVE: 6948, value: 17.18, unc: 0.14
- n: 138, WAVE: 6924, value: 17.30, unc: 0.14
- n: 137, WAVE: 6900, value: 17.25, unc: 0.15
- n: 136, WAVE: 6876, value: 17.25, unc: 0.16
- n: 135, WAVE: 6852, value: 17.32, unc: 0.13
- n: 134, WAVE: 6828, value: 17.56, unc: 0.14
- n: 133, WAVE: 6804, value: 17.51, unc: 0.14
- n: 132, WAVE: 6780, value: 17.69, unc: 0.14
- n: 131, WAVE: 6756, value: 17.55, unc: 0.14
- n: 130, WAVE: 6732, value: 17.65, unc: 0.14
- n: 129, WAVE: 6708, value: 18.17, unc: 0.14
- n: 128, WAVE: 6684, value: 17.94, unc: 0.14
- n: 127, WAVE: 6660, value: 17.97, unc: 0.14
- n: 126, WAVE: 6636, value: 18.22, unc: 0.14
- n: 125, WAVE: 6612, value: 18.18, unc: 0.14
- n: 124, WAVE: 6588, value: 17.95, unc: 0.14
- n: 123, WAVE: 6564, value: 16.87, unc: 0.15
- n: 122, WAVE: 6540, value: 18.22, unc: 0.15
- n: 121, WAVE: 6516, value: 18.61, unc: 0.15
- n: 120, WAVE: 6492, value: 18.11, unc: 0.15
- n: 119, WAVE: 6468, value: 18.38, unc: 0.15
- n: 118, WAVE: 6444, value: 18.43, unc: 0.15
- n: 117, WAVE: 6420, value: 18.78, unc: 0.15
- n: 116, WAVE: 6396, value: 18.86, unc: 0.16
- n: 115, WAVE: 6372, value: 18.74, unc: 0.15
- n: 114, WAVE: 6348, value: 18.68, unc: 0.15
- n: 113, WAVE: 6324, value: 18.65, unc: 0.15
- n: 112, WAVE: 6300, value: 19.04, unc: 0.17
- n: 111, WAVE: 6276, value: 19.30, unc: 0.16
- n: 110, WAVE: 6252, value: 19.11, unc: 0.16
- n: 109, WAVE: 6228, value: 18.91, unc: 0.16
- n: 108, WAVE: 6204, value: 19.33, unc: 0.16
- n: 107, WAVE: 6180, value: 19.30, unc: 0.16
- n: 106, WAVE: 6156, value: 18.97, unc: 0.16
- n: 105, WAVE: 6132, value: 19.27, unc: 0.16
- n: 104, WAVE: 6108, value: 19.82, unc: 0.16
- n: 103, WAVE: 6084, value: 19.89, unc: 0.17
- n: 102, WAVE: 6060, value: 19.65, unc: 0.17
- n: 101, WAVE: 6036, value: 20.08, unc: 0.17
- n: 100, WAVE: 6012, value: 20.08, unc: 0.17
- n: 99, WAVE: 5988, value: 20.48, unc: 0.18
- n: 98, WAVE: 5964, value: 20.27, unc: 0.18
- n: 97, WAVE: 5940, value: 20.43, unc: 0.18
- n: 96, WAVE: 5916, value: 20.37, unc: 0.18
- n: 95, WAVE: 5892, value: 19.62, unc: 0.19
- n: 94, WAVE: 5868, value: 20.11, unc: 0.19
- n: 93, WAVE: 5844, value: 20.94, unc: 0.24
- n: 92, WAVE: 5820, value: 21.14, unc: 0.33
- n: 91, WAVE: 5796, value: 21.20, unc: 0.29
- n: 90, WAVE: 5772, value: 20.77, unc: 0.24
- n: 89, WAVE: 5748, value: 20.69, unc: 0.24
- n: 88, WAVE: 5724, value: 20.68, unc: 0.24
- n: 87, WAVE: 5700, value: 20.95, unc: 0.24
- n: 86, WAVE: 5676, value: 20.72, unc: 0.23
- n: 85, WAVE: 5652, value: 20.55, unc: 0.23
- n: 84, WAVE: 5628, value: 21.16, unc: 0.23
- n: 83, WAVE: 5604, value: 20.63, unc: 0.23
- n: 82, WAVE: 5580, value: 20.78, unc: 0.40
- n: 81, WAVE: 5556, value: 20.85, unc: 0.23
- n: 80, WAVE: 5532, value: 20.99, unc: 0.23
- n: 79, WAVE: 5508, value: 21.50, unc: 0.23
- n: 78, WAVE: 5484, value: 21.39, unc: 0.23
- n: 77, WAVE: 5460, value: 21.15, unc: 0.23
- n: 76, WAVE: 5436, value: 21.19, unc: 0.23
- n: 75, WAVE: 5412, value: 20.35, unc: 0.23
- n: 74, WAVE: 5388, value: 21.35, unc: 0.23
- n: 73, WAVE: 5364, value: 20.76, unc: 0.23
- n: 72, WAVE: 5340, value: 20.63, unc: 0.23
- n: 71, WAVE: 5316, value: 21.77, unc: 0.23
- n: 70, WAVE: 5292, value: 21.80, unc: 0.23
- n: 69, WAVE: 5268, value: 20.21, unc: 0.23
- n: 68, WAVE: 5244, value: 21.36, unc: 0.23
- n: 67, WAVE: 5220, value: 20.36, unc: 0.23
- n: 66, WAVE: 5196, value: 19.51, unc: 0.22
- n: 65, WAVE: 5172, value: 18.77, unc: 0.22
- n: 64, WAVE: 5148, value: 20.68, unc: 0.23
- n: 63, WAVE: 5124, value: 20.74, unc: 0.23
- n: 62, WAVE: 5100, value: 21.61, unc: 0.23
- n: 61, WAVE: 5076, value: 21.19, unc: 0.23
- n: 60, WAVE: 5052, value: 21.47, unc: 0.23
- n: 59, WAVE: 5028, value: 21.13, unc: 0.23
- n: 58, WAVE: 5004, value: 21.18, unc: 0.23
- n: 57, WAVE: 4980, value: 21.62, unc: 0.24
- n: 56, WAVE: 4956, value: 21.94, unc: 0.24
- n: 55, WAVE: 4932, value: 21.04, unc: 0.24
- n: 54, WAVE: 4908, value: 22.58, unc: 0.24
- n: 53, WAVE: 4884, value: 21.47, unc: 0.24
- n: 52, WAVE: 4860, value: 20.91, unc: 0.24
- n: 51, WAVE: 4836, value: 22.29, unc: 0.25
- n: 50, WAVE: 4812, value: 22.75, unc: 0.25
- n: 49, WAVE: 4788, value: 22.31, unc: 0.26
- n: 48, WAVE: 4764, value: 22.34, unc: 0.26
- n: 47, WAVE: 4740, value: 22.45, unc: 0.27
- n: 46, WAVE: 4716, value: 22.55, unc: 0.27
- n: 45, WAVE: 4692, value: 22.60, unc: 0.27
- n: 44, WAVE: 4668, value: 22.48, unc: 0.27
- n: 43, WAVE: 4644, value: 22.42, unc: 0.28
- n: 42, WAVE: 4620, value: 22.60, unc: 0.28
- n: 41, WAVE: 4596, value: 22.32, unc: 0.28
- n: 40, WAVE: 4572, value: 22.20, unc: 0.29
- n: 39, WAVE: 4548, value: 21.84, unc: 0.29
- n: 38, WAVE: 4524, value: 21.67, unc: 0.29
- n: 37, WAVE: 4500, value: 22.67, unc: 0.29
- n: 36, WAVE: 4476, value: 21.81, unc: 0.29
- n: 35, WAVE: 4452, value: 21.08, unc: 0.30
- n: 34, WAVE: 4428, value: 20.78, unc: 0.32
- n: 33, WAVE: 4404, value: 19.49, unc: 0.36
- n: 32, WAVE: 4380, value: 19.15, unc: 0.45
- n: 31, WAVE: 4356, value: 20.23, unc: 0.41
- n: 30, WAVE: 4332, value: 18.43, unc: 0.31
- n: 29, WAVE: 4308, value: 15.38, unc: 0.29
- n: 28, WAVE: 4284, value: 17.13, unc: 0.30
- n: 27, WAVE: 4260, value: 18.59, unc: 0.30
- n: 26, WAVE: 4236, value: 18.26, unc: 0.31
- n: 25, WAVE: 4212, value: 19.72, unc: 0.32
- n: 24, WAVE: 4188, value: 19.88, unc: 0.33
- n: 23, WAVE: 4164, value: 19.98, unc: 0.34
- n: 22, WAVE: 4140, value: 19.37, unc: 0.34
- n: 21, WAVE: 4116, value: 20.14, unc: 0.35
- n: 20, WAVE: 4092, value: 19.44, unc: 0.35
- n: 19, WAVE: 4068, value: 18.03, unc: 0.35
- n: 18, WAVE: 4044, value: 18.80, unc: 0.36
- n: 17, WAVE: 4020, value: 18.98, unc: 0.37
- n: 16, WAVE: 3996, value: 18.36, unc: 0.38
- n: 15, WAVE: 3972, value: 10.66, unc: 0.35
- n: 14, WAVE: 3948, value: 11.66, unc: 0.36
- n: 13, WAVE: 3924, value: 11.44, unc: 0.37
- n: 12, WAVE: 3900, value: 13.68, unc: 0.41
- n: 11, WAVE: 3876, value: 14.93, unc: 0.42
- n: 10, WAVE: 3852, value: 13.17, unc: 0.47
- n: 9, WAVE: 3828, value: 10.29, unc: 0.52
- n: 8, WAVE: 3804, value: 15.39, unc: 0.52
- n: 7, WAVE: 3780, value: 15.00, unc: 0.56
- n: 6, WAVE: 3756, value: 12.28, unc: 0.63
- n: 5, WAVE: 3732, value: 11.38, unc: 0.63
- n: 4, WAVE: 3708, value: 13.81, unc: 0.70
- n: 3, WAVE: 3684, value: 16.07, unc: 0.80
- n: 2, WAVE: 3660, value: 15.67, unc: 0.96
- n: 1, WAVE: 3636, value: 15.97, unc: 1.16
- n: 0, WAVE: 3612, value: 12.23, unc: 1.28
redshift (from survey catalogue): 0.000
